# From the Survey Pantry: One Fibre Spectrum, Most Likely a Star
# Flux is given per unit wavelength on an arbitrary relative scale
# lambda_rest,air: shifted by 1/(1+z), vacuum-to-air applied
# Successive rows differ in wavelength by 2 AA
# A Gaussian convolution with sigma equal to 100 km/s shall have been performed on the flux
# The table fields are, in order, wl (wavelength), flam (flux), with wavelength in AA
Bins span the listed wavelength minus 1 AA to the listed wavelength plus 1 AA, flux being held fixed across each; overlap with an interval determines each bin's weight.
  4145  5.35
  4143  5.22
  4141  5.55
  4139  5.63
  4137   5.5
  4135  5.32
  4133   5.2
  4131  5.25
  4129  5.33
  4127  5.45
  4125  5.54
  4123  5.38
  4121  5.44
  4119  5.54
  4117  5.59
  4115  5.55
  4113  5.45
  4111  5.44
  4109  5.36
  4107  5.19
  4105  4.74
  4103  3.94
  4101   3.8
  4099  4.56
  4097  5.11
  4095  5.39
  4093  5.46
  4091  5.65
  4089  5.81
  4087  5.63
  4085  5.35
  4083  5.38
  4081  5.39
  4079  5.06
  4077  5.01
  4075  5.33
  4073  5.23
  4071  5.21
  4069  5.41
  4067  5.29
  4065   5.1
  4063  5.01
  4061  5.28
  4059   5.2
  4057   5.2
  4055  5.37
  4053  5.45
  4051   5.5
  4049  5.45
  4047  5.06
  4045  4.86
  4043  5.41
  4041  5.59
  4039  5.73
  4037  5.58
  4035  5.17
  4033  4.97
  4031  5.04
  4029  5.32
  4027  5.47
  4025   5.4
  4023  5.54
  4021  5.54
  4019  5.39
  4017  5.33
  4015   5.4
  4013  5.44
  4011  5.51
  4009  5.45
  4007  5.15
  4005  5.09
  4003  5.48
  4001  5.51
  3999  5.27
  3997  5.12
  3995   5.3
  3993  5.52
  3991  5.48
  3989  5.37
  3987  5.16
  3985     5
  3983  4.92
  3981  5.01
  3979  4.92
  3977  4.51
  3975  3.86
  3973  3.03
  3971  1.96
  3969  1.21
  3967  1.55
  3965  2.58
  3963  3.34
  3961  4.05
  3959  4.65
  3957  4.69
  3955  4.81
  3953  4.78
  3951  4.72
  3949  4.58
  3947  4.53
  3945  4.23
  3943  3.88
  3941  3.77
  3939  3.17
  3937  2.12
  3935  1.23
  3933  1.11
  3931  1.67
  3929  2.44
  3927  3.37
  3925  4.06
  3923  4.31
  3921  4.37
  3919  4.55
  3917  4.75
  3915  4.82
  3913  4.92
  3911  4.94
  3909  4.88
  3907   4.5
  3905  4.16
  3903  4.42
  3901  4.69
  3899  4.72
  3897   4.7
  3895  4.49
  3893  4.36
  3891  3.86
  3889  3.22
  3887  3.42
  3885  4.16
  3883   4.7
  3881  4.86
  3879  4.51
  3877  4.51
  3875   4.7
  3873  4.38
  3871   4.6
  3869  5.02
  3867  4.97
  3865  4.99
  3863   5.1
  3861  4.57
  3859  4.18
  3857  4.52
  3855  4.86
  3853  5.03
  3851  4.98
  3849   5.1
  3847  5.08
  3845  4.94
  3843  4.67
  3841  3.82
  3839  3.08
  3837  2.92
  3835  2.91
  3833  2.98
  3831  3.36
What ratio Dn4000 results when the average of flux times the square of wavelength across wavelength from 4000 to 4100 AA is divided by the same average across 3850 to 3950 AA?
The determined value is 1.38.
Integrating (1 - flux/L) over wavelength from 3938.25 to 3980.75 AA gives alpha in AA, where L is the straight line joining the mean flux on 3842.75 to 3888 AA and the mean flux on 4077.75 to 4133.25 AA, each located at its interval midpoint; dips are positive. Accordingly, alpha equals 9.8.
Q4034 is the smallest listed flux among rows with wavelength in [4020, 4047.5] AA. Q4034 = 4.86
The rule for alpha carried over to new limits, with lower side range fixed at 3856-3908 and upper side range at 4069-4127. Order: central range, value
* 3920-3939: 7.7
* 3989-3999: -1.0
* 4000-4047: -3.6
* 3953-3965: 1.4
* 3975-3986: 0.1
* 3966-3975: 5.0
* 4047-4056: -0.6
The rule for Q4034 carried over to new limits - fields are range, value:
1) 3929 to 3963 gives 1.11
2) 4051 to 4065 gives 5.01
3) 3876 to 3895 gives 3.22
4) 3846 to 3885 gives 4.16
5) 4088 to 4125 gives 3.8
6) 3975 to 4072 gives 3.86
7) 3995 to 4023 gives 5.09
